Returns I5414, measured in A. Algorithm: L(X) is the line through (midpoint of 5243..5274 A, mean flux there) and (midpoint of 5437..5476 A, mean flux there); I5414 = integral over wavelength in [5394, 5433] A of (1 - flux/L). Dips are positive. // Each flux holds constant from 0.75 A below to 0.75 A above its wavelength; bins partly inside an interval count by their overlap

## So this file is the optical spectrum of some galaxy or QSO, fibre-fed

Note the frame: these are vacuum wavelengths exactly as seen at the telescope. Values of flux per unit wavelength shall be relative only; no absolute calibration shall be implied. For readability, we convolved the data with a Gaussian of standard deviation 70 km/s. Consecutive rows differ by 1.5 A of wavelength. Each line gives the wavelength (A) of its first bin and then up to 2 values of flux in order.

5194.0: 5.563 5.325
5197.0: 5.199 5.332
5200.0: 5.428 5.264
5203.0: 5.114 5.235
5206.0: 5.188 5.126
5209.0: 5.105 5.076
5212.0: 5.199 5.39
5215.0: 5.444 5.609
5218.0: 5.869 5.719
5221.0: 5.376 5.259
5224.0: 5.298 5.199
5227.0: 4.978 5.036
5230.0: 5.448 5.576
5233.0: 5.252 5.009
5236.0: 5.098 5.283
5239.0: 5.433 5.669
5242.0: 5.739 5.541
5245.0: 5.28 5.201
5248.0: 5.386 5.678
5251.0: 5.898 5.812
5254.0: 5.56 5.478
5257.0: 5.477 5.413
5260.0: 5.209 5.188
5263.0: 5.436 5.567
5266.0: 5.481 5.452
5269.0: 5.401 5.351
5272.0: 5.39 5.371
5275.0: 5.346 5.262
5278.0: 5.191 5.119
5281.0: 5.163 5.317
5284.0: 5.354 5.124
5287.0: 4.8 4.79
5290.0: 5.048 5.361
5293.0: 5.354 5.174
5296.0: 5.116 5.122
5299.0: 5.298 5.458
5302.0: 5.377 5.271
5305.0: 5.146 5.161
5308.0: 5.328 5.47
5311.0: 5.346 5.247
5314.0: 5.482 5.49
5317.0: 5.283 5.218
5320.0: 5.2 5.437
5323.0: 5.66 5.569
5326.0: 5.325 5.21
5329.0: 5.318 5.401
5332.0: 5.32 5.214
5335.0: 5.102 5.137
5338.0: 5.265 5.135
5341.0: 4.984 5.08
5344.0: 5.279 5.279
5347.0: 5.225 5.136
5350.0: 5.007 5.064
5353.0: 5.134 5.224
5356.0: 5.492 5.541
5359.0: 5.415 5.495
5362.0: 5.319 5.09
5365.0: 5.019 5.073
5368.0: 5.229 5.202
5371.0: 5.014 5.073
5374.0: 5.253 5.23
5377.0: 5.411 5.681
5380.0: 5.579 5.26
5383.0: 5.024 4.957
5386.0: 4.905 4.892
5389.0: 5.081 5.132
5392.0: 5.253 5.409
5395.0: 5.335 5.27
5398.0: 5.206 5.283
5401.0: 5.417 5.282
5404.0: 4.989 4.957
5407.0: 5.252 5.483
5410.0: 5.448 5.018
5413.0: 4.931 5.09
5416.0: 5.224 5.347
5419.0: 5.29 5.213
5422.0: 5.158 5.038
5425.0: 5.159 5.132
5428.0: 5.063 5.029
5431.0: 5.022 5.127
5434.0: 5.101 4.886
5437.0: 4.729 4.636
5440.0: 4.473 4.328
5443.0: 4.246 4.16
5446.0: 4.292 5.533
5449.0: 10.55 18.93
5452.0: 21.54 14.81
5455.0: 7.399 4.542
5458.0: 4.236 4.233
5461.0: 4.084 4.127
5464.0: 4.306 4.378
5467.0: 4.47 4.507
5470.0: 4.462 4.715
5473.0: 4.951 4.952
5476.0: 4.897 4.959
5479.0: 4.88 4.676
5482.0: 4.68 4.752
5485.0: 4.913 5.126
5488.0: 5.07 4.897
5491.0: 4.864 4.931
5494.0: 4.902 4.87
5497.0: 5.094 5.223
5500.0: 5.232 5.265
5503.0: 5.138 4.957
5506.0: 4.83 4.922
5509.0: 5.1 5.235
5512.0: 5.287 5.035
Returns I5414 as 6.6 A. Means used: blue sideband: 5.46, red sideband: 6.45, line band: 5.19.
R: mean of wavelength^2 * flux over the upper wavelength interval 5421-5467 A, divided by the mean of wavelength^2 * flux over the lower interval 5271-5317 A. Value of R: 1.3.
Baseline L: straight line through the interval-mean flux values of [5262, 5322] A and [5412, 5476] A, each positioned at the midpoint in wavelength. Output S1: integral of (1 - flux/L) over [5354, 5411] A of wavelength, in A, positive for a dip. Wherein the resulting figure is 4.24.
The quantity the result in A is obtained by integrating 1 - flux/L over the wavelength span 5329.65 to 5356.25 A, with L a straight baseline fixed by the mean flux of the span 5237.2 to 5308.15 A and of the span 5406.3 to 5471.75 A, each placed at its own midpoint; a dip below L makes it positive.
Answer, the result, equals 1.9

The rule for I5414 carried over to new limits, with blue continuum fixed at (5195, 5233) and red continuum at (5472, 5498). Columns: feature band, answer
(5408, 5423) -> -0.6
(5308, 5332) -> -1.0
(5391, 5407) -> -0.6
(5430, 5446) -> 1.0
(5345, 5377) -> -0.8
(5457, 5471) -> 1.7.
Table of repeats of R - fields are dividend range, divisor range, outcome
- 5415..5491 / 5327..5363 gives 1.14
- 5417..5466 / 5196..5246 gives 1.28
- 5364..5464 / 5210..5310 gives 1.14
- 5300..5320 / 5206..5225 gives 1.03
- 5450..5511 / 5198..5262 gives 1.18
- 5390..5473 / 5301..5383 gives 1.13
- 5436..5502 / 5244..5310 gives 1.18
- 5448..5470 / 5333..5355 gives 1.59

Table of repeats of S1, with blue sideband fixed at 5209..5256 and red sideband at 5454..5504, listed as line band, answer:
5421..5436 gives -0.24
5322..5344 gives -0.30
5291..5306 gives 0.01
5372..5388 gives -0.36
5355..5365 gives -0.43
